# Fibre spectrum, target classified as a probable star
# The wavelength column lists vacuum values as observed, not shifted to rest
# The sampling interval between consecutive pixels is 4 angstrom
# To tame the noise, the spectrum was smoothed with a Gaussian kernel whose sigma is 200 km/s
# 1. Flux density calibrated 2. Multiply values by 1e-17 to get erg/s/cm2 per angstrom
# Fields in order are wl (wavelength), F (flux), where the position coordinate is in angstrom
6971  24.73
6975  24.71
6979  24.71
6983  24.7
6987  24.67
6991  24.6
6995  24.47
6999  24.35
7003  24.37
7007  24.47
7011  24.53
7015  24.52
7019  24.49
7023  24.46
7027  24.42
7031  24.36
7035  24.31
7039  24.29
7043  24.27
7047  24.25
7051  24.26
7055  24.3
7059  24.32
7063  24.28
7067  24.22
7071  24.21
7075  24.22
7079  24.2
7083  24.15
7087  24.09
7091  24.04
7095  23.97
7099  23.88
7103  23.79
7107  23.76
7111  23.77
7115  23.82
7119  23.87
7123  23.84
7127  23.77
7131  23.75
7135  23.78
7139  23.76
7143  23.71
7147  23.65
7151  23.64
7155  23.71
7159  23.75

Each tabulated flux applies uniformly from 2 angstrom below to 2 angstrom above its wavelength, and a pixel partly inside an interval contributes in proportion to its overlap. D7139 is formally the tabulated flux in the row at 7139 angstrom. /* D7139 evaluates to 23.76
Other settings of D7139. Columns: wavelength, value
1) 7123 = 23.84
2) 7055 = 24.3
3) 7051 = 24.26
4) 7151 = 23.64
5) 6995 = 24.47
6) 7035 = 24.31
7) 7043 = 24.27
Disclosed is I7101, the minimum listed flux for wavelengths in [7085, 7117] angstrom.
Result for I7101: 23.76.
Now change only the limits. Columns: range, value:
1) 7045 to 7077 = 24.21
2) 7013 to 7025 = 24.46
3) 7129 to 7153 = 23.64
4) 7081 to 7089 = 24.09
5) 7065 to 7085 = 24.15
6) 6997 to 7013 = 24.35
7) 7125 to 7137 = 23.75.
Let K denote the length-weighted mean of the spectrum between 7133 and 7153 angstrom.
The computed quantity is 23.7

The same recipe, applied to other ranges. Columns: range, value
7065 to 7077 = 24.2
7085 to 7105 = 24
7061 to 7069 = 24.2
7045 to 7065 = 24.3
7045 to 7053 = 24.3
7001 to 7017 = 24.5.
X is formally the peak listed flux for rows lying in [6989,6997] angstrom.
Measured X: 24.6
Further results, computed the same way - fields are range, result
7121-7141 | 23.84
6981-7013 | 24.7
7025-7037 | 24.42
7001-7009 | 24.47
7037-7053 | 24.29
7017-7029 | 24.49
